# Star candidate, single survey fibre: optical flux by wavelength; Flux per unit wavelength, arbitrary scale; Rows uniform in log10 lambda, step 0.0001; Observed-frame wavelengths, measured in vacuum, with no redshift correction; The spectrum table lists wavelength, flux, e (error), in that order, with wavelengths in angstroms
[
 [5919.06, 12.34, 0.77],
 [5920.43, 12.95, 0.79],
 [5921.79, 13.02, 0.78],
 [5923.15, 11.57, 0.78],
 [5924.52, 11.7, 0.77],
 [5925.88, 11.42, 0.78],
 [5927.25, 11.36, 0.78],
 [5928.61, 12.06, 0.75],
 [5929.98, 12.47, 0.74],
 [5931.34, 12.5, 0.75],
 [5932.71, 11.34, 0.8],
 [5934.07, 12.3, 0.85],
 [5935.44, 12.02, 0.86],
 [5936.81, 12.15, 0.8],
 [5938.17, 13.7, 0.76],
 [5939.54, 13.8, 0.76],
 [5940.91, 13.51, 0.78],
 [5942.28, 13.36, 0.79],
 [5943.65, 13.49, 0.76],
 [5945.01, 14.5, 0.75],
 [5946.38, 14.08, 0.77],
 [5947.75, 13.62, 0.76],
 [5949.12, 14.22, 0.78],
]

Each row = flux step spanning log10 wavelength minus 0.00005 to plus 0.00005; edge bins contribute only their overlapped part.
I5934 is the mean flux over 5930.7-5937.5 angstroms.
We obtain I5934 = 12.1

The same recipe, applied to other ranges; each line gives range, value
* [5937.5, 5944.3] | 13.6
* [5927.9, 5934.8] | 12.1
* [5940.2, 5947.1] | 13.8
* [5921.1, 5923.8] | 12.3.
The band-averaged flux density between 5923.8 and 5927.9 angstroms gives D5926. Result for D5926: 11.5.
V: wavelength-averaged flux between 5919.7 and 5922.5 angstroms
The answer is 13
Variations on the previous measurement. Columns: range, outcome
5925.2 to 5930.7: 11.8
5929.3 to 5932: 12.5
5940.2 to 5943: 13.4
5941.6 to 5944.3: 13.4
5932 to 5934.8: 11.8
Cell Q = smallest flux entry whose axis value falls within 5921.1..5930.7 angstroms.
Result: 11.36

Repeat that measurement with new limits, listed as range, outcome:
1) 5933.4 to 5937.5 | 12.02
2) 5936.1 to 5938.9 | 12.15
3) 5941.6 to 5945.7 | 13.36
